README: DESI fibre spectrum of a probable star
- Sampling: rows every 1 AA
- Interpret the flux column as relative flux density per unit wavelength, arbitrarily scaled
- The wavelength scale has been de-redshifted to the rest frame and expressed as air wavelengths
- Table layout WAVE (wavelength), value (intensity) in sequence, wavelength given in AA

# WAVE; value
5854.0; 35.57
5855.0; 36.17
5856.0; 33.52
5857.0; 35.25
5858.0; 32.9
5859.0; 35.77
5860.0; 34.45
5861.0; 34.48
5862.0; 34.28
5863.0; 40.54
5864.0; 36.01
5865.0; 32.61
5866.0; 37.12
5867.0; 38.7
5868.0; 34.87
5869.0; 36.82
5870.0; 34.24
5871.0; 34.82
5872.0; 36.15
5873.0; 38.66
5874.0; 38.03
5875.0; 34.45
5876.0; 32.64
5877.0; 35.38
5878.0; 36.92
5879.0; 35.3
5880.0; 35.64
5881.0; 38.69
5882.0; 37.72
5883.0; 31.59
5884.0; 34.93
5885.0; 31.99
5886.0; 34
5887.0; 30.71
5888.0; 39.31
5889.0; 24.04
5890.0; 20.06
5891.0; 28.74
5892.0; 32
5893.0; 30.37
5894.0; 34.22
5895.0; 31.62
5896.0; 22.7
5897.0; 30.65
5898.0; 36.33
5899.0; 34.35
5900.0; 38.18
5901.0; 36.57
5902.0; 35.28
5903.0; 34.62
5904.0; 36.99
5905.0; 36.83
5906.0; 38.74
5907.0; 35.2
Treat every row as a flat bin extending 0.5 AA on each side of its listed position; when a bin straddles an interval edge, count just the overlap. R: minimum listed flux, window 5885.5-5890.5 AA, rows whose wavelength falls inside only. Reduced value 20.06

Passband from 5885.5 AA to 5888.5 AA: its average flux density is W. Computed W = 34.7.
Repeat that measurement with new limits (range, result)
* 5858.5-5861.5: 34.9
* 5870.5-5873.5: 36.5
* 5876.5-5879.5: 35.9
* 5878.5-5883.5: 35.8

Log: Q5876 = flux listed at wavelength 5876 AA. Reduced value 32.64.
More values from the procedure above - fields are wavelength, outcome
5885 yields 31.99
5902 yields 35.28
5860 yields 34.45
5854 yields 35.57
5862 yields 34.28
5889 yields 24.04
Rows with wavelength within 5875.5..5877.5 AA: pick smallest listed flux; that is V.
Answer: 32.64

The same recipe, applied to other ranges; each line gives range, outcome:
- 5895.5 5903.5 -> 22.7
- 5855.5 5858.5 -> 32.9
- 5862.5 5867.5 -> 32.61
